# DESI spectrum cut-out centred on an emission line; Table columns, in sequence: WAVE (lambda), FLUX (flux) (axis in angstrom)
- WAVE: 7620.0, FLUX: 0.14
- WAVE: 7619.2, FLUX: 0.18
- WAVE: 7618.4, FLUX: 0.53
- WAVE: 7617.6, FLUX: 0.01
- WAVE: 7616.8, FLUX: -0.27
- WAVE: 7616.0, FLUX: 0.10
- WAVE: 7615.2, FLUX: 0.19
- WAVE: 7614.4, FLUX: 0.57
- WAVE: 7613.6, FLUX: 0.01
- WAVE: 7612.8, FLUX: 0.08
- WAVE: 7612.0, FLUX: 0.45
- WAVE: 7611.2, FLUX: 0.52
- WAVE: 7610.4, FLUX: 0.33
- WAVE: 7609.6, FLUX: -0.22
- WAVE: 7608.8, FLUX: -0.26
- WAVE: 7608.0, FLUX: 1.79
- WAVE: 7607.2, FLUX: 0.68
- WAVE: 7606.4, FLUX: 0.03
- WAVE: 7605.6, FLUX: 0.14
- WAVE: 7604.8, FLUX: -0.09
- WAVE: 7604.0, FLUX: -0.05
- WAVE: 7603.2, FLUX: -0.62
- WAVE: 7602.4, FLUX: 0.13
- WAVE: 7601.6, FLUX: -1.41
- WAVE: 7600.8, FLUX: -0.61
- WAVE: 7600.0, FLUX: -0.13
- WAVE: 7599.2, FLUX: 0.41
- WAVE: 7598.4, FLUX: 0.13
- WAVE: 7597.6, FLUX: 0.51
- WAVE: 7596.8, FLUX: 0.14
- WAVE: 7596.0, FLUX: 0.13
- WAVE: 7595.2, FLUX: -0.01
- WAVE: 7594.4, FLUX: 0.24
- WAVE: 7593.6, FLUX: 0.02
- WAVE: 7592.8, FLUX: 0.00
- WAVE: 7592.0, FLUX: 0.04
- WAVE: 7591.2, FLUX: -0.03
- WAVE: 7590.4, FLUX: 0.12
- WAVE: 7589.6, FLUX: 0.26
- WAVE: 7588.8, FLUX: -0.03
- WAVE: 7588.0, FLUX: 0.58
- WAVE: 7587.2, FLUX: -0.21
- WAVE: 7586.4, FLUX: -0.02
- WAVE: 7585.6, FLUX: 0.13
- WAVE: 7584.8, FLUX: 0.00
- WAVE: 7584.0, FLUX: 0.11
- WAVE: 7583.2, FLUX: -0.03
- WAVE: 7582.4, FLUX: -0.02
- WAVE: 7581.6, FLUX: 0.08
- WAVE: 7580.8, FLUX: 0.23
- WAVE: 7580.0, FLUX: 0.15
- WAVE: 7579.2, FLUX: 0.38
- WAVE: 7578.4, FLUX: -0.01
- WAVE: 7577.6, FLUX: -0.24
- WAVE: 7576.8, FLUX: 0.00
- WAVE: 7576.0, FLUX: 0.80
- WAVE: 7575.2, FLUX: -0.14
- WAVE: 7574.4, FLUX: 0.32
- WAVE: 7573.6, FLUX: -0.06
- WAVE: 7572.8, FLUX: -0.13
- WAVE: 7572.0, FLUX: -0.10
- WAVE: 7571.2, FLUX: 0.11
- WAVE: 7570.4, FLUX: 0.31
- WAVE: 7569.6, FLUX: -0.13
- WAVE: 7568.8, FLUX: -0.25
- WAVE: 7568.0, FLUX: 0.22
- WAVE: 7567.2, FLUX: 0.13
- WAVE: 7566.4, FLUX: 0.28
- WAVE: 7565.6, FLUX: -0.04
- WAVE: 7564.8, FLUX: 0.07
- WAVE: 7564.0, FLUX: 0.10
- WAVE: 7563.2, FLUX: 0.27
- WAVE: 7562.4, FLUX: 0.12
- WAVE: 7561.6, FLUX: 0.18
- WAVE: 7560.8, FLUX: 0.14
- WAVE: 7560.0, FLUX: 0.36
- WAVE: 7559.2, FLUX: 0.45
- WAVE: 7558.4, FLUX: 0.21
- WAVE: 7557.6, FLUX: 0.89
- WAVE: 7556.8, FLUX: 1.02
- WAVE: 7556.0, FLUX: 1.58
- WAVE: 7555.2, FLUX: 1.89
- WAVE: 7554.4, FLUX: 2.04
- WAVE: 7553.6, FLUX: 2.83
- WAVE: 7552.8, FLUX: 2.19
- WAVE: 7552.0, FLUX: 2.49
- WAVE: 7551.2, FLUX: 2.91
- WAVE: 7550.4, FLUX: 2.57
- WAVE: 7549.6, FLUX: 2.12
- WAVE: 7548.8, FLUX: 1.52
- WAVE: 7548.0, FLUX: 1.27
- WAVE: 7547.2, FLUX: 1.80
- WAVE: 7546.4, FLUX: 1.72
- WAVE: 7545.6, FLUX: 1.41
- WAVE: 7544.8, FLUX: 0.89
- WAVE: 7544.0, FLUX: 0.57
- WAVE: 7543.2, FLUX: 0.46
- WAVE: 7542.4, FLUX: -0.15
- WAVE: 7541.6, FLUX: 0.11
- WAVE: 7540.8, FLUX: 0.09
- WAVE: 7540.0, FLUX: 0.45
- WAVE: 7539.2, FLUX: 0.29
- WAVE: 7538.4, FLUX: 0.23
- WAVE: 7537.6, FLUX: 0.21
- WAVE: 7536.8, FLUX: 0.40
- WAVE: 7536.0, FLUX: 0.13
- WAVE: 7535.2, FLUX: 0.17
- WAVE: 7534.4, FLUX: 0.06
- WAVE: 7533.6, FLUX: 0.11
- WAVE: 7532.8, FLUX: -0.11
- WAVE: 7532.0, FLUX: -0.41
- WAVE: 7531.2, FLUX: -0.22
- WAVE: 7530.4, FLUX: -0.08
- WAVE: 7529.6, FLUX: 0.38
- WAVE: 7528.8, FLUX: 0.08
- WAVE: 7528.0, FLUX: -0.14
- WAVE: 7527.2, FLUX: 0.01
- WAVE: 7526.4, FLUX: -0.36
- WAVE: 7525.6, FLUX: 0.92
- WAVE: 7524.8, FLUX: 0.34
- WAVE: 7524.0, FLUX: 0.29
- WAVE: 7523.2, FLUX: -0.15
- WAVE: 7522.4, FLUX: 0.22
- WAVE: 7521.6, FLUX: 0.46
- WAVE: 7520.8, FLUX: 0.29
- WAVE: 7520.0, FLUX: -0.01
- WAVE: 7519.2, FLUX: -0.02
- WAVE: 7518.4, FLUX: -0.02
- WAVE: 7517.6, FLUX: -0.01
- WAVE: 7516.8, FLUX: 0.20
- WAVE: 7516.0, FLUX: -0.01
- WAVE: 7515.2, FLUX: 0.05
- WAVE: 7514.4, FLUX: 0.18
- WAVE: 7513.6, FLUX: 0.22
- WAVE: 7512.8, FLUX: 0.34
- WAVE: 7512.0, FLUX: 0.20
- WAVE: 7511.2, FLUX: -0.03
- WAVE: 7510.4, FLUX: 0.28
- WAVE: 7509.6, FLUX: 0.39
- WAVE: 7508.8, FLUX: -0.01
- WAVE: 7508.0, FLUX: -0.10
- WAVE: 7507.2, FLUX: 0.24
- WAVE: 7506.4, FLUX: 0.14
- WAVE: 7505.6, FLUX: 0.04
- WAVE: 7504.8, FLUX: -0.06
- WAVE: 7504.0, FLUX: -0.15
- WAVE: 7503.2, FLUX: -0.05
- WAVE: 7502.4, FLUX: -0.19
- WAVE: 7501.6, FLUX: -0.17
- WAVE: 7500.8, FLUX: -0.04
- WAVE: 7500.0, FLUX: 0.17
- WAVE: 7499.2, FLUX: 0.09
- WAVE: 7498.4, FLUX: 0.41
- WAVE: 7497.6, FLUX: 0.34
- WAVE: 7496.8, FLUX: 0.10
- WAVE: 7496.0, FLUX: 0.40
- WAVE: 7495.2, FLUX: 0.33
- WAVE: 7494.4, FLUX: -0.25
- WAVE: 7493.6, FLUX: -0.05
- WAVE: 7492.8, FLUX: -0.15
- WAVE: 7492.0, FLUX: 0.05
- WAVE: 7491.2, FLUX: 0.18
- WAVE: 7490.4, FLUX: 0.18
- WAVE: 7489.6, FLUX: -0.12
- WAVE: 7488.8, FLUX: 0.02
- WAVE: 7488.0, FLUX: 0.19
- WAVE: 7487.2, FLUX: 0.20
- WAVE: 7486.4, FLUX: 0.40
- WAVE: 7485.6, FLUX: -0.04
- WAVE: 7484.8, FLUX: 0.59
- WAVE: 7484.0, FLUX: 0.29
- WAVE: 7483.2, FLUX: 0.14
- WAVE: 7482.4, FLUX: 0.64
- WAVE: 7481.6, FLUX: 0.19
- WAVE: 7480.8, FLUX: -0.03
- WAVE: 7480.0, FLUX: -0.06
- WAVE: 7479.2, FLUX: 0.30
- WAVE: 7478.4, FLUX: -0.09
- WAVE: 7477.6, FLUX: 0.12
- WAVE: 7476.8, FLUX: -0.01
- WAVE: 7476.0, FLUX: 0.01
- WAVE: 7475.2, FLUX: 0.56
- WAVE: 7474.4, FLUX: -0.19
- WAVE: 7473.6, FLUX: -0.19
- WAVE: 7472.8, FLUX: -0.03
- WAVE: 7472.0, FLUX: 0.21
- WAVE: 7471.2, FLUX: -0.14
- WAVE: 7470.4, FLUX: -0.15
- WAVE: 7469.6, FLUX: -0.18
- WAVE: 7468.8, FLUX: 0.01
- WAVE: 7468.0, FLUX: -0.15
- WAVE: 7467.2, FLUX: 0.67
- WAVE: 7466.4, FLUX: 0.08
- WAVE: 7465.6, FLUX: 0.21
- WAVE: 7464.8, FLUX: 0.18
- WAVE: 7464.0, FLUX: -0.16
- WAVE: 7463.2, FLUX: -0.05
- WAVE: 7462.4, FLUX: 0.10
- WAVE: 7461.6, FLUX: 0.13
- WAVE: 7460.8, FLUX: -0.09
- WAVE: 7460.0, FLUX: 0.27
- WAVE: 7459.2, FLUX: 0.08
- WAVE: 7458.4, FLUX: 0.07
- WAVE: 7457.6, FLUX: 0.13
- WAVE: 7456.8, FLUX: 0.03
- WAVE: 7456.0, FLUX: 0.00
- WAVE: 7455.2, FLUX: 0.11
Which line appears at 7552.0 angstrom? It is [O II] 3727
